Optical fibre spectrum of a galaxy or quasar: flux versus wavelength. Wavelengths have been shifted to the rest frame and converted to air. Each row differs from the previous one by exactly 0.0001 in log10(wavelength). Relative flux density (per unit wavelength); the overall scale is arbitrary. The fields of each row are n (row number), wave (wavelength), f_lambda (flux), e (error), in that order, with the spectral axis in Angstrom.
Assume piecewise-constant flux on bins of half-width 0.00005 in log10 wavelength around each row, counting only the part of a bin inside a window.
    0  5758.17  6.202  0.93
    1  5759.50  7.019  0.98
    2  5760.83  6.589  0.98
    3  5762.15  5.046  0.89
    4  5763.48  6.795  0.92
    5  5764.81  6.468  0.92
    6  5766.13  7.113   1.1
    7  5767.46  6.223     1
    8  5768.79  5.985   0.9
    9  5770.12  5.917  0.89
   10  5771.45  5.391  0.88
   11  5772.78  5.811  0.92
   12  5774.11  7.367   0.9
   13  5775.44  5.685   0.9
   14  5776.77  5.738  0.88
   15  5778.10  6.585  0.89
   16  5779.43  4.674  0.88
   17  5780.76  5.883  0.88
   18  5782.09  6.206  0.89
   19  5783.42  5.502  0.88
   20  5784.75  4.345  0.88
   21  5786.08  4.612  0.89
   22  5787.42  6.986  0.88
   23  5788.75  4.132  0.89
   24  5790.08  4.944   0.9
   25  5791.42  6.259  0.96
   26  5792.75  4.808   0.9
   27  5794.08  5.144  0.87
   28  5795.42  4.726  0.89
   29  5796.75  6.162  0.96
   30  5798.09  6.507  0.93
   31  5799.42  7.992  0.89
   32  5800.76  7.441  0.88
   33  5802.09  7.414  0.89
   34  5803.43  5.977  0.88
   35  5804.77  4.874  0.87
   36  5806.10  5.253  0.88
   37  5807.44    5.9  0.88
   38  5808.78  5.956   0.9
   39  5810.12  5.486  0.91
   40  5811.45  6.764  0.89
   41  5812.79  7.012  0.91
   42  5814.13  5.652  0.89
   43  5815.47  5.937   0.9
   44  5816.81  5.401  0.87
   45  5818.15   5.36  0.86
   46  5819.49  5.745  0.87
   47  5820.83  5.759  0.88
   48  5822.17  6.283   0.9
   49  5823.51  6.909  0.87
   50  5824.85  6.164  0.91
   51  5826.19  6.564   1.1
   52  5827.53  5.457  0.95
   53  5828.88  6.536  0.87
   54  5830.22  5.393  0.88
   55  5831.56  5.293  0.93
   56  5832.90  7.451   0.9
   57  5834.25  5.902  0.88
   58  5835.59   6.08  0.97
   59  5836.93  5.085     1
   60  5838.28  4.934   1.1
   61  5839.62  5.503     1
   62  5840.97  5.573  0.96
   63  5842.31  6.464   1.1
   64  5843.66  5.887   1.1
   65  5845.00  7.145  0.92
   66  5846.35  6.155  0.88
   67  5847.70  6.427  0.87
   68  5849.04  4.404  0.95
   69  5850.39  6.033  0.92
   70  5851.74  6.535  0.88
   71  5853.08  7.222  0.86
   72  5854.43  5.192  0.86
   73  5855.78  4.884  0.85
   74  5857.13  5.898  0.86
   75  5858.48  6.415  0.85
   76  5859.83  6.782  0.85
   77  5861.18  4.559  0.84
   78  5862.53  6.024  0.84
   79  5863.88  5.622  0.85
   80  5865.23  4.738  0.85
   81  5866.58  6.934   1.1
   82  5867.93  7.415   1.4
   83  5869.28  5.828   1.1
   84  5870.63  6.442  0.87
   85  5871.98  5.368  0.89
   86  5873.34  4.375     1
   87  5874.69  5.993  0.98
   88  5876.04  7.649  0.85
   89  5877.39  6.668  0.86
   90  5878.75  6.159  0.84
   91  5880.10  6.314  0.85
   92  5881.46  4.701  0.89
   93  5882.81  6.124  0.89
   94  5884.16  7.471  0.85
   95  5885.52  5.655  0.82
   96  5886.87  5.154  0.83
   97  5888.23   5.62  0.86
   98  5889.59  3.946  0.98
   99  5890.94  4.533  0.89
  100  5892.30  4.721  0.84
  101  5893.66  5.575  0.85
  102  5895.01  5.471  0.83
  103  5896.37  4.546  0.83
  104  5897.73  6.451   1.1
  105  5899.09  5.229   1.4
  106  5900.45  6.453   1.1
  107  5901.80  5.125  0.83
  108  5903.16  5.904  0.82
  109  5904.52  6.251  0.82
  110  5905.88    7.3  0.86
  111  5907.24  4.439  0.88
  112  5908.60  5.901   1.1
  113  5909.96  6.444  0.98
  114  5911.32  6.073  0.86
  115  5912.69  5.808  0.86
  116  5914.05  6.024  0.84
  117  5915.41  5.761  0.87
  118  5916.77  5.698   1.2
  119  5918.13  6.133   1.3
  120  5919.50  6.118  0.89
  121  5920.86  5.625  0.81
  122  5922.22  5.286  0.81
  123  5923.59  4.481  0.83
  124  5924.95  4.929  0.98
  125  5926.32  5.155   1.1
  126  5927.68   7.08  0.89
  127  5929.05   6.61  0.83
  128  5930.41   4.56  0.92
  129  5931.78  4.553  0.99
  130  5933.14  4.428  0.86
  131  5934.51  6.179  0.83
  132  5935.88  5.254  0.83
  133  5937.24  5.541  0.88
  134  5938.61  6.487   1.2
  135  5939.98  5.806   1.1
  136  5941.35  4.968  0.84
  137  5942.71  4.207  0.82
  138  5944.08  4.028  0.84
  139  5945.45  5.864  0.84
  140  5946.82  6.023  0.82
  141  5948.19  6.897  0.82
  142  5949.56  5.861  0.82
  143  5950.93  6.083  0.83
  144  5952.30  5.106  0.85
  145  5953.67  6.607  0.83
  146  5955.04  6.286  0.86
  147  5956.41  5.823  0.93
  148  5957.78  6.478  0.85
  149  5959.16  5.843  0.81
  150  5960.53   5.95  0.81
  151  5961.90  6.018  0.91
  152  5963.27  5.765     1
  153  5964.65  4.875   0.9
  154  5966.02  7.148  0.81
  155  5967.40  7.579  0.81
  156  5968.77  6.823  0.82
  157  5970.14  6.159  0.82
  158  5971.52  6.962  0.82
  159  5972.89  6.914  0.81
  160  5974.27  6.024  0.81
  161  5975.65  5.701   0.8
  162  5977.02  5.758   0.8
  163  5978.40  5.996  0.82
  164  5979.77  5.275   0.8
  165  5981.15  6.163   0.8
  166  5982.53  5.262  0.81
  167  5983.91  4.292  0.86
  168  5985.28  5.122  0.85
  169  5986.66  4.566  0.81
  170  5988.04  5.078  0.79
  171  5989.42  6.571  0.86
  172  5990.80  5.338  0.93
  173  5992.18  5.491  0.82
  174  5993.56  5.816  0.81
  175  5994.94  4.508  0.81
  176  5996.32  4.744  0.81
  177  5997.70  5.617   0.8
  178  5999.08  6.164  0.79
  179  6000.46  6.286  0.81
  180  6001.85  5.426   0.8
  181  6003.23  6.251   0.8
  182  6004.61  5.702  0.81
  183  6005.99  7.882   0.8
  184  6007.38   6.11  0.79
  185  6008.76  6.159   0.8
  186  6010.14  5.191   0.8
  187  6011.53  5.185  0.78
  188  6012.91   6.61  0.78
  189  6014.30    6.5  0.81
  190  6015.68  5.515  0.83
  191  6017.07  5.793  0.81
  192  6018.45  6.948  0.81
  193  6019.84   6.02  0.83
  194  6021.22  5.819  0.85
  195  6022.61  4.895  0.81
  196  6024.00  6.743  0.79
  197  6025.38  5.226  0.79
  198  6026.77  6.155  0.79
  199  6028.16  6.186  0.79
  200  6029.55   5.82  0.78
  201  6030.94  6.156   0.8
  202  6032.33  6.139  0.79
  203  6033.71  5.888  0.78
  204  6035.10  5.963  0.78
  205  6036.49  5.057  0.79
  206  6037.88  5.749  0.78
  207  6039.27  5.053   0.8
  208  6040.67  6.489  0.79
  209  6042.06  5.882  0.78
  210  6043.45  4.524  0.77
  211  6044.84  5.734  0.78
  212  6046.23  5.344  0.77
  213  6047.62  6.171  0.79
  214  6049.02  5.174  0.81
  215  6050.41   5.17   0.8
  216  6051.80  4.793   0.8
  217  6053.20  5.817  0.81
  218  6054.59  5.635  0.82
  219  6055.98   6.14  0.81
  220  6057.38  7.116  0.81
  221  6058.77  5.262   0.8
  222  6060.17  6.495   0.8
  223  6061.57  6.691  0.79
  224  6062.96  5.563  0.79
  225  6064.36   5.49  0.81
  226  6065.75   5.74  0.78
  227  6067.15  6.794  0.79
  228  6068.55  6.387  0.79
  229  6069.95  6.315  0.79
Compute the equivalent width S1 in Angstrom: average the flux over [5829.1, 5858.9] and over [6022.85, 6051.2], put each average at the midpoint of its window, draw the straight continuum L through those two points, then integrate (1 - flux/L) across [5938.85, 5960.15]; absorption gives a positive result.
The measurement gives 0.21 Angstrom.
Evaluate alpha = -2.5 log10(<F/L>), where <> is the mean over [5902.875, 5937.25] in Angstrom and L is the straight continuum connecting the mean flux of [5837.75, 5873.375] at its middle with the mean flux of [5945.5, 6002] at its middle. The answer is 0.04 mag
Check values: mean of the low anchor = 5.91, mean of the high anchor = 5.87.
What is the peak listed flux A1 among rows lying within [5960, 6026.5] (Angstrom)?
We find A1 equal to 7.882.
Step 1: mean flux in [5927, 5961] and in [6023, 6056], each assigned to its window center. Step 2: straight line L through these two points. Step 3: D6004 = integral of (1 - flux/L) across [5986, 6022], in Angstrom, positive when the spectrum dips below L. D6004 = -0.8 Angstrom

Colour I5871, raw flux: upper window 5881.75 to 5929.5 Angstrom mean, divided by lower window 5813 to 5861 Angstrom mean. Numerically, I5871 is 0.95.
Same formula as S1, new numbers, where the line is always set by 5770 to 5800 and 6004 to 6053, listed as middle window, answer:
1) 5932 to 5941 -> 0.37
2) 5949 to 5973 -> -1.81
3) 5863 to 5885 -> -1.39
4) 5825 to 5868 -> -1.52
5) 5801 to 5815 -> -0.88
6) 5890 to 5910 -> 0.64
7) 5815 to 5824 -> -0.27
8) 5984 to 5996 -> 1.16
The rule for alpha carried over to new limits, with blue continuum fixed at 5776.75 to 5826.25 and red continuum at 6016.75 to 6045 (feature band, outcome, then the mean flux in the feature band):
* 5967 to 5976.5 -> -0.126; 6.55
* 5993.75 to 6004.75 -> 0.045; 5.59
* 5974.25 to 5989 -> 0.088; 5.38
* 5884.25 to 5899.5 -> 0.116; 5.26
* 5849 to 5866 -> 0.016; 5.77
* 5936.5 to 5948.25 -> 0.072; 5.46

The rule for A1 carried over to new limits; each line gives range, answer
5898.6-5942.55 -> 7.3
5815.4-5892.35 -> 7.649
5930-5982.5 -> 7.579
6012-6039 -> 6.948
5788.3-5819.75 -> 7.992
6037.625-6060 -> 7.116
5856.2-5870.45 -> 7.415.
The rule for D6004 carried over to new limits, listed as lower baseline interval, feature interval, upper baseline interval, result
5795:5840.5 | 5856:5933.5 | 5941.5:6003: 2.34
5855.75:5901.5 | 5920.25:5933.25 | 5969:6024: 1.07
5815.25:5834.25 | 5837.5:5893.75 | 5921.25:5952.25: -0.21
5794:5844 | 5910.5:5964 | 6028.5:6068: 1.95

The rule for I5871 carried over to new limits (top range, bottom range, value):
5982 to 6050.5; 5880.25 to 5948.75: 1.03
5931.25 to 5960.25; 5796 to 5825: 0.91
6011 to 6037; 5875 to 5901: 1.04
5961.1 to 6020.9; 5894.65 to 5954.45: 1.04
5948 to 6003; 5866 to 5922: 1.00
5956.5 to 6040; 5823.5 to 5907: 1.00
